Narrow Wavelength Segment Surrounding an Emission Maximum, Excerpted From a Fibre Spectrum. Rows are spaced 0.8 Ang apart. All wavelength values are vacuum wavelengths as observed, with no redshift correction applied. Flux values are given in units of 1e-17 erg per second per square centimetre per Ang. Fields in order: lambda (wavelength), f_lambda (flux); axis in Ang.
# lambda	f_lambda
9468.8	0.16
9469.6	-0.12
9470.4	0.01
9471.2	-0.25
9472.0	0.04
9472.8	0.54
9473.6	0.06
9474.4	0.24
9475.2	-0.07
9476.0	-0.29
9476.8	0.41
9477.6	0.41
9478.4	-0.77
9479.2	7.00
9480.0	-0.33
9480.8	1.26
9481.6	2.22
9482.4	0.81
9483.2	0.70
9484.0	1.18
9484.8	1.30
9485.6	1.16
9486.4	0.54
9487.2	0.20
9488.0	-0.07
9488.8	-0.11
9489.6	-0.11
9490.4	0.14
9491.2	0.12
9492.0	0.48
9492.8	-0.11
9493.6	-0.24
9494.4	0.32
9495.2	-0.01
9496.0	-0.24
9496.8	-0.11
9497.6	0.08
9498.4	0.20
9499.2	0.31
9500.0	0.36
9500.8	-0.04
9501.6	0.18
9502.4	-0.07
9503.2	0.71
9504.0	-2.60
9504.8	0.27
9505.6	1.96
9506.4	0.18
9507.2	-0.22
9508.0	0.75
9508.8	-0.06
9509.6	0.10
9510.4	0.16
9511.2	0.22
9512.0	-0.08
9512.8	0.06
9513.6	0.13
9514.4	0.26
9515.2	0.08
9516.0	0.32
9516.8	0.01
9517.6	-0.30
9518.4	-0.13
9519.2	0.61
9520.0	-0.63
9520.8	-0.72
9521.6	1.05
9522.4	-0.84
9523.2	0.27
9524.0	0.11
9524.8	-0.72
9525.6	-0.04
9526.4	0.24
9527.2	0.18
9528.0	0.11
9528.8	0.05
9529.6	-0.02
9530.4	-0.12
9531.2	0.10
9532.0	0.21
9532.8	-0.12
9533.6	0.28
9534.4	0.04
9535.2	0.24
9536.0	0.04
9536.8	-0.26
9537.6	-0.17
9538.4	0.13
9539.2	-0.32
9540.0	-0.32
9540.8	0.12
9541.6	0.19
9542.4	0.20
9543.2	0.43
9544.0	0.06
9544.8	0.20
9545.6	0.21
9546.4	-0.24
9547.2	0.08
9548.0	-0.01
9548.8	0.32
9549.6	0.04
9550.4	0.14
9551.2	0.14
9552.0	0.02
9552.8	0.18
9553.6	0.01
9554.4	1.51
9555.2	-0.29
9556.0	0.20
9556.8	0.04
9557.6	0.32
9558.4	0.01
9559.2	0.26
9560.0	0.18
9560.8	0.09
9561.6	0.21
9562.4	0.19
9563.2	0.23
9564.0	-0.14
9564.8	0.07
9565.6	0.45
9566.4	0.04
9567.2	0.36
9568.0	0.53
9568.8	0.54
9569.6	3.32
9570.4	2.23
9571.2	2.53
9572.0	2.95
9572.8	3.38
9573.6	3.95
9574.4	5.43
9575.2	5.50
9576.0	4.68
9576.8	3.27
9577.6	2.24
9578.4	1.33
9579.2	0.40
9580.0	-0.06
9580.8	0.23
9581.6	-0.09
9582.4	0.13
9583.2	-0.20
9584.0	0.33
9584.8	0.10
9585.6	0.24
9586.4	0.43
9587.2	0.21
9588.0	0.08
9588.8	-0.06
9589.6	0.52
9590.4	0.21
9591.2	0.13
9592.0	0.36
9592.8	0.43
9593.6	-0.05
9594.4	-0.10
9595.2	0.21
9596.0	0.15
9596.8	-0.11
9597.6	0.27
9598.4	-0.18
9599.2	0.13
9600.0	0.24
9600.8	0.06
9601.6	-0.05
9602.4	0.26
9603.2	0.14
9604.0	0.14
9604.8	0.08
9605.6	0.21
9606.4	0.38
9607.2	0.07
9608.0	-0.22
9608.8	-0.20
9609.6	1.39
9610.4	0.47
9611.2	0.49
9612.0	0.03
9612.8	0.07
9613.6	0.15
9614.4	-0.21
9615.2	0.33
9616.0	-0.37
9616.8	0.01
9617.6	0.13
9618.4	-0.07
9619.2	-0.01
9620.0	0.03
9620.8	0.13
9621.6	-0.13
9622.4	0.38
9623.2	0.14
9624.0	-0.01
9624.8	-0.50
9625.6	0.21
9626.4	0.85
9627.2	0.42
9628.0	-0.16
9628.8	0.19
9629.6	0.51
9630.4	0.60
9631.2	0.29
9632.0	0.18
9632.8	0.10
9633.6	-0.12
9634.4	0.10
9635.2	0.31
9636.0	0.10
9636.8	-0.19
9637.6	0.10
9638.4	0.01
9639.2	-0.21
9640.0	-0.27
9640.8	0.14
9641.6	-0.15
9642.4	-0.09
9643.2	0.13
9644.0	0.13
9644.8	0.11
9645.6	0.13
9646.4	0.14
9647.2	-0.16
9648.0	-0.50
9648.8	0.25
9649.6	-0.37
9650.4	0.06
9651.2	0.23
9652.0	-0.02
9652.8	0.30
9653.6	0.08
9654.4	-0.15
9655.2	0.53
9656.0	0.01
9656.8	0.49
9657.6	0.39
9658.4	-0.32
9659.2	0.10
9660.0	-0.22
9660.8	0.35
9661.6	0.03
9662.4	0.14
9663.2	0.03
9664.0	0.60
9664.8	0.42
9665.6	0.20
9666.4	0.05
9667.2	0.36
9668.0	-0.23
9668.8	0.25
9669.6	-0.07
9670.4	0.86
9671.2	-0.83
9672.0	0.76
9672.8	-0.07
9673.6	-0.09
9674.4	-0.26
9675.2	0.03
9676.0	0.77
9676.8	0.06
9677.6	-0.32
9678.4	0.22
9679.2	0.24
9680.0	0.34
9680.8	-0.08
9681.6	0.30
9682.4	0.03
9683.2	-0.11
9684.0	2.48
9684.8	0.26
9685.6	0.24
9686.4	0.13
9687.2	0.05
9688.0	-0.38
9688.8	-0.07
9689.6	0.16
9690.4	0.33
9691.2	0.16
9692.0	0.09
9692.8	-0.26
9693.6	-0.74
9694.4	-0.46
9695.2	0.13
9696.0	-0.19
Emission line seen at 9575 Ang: [O III]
